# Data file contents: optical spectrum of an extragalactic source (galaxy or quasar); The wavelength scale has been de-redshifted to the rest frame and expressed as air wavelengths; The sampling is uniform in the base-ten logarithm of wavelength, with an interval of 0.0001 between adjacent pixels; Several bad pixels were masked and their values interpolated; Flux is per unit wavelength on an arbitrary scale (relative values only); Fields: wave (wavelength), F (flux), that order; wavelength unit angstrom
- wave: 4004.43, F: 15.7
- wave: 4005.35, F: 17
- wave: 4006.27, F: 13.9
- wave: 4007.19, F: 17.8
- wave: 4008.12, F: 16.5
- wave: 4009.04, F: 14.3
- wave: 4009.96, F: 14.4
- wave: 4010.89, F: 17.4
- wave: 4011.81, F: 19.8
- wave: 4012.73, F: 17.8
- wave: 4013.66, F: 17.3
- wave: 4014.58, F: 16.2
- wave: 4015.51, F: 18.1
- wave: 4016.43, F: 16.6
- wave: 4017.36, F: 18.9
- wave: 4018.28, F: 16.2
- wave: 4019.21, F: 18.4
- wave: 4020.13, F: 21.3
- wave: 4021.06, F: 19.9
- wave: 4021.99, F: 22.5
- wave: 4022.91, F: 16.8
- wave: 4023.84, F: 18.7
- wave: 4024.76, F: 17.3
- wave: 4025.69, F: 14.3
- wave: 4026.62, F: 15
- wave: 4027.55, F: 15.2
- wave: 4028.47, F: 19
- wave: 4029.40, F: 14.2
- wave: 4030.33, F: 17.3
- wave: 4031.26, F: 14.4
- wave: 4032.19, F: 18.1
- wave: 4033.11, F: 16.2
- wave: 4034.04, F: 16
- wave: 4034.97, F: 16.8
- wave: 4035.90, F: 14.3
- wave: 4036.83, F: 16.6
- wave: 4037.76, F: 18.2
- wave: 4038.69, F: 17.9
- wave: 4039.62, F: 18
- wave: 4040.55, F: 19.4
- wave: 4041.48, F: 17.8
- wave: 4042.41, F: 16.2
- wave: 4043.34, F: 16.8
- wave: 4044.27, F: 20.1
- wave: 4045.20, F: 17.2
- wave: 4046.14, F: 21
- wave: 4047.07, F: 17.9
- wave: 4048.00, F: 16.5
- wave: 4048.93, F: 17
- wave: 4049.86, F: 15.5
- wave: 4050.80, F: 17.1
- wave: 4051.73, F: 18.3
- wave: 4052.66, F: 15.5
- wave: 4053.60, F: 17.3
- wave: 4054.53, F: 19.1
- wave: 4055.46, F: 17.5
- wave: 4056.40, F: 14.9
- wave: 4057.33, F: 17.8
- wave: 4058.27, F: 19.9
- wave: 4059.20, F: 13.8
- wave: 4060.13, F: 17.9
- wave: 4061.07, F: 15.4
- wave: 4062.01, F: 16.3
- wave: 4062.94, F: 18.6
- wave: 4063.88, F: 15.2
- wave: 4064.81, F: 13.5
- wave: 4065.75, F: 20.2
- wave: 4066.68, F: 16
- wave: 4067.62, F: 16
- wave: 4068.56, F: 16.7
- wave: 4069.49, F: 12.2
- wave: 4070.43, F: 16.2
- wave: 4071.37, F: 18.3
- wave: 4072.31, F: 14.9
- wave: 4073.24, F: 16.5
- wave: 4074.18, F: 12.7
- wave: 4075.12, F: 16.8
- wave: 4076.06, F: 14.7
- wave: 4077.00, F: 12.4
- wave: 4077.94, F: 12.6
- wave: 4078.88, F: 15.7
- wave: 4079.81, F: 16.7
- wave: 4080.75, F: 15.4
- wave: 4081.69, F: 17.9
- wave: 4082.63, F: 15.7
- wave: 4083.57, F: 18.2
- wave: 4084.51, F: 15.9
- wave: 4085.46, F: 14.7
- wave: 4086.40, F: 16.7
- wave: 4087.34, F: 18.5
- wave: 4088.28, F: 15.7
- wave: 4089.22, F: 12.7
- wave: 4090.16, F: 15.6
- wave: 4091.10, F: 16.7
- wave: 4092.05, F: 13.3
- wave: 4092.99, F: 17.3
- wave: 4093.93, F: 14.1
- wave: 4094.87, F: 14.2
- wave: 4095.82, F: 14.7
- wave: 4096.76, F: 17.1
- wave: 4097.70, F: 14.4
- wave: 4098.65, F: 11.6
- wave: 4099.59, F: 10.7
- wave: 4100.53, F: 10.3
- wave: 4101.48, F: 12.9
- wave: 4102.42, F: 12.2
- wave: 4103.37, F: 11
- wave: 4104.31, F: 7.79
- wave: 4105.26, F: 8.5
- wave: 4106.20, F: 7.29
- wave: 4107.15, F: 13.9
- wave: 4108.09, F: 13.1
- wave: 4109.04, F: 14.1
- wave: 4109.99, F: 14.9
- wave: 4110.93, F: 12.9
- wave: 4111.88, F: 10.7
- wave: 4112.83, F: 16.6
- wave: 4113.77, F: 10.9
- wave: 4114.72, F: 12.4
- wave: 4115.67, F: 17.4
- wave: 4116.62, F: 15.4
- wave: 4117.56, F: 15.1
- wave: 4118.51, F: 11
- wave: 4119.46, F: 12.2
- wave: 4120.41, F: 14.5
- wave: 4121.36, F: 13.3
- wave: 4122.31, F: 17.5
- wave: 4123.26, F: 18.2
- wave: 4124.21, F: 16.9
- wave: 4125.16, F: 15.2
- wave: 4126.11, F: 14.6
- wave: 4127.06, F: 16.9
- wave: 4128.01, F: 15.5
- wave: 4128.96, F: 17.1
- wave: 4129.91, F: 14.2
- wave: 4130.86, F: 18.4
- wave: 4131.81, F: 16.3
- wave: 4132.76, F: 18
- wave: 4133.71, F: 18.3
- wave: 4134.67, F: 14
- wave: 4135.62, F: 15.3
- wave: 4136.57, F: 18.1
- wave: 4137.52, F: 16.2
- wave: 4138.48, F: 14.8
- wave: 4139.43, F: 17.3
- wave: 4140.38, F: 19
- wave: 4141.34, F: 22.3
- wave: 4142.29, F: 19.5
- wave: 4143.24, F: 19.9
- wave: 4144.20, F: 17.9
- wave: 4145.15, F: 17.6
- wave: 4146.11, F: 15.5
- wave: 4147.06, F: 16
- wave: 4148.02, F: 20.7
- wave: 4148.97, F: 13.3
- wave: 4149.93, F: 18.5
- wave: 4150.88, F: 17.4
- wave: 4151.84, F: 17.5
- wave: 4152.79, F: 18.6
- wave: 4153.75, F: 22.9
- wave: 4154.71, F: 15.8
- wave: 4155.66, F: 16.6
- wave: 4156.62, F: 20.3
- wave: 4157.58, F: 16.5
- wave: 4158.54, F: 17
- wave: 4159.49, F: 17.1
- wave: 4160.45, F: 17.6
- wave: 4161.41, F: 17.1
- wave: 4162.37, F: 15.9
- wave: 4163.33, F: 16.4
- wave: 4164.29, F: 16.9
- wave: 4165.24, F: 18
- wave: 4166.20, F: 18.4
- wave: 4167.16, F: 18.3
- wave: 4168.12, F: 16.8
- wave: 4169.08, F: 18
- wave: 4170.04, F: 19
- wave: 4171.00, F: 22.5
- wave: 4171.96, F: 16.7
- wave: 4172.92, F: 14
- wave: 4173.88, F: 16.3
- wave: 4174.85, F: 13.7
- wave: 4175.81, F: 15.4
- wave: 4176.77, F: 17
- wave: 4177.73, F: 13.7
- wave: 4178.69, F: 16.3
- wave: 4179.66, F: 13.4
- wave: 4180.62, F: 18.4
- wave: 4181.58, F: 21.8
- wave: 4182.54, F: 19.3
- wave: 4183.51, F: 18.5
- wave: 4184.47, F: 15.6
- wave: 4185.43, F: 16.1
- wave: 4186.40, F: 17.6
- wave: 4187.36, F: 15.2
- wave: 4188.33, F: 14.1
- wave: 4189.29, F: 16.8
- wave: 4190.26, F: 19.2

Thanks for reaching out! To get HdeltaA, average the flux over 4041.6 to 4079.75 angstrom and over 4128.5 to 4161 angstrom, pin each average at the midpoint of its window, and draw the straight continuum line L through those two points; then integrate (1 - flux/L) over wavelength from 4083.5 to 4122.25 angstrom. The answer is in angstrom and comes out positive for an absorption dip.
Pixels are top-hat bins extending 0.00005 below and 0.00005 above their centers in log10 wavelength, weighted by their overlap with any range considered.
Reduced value 7.6 angstrom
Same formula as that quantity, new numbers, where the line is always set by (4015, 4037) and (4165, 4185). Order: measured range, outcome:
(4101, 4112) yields 3.5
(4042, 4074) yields 0.7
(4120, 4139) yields 1.1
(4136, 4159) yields -0.9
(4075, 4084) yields 0.9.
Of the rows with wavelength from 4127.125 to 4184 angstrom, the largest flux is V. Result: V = 22.9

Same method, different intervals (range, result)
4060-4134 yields 20.2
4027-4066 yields 21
